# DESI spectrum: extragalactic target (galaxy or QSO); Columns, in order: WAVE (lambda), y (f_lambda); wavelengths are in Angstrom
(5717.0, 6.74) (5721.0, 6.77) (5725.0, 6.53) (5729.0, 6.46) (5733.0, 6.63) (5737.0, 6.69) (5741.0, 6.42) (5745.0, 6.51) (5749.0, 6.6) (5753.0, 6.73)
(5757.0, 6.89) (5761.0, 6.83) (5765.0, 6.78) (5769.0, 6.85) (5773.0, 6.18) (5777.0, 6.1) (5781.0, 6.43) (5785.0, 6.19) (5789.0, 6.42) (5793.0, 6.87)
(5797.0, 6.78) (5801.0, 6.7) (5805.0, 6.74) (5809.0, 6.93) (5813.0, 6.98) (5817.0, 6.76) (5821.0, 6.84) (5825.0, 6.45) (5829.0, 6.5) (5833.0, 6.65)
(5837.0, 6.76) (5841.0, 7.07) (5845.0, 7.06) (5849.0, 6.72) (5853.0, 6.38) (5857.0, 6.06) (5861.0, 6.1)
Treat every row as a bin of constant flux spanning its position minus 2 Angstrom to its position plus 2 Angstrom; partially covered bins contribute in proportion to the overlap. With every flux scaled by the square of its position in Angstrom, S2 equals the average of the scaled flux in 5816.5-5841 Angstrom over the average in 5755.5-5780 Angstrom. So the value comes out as 1.04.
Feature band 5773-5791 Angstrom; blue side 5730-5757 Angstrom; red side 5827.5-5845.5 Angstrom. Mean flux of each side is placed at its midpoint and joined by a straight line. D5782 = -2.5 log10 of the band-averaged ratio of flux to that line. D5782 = 0.07 mag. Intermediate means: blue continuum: 6.61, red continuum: 6.8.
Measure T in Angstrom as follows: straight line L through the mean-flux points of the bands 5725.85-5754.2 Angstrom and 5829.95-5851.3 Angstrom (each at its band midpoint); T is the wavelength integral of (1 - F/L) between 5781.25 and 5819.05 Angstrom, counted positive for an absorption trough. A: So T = 0.2 Angstrom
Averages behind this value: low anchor 6.57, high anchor 6.83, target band 6.7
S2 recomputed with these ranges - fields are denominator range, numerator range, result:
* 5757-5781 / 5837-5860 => 1.04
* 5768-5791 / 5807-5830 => 1.08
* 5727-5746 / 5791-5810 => 1.06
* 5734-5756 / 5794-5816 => 1.05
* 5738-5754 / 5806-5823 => 1.07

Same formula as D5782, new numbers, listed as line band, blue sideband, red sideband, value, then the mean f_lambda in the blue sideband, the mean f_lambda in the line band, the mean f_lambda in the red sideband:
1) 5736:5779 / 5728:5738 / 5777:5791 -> -0.02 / 6.6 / 6.6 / 6.31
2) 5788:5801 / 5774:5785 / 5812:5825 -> -0.04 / 6.24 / 6.71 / 6.79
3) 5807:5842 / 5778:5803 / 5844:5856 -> -0.03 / 6.55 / 6.76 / 6.64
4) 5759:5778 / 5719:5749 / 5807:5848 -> 0.01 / 6.57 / 6.57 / 6.8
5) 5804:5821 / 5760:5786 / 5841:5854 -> -0.03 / 6.48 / 6.86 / 6.8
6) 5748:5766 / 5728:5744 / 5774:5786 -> -0.06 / 6.55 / 6.77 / 6.24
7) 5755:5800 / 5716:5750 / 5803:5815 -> 0.03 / 6.59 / 6.58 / 6.88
